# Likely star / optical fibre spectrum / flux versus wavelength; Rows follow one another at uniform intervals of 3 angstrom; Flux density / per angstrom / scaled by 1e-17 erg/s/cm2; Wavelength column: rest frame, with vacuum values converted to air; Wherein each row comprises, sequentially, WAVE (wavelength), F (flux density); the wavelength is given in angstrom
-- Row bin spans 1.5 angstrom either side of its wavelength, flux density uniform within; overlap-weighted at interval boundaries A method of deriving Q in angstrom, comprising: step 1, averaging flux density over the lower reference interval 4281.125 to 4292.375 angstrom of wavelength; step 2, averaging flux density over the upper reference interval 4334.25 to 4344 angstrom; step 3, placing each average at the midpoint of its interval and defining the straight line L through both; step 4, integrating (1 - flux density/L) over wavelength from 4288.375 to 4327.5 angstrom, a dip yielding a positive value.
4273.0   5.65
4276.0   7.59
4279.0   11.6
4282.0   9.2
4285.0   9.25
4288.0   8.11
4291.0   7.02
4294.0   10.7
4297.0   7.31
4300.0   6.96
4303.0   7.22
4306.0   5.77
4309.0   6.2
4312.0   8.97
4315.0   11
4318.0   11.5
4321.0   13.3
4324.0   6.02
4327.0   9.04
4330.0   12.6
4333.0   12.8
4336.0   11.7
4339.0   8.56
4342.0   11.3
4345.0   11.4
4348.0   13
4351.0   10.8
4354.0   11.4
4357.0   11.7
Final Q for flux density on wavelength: 3.3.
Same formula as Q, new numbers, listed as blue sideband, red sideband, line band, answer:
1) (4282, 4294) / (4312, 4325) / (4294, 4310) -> 3.9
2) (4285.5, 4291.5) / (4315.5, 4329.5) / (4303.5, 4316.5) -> 2.1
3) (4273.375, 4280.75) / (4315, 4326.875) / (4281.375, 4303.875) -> 2.9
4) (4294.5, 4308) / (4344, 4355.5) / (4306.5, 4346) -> -3.3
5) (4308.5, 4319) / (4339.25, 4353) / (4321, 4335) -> -0.2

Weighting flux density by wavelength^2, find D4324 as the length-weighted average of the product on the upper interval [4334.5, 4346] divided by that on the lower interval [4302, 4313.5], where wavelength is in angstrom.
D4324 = 1.5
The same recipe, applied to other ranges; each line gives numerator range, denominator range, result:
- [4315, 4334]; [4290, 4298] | 1.29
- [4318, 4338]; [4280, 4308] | 1.39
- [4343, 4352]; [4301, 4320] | 1.40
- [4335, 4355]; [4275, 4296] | 1.26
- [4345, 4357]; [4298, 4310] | 1.81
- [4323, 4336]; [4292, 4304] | 1.32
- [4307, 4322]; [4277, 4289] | 1.06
